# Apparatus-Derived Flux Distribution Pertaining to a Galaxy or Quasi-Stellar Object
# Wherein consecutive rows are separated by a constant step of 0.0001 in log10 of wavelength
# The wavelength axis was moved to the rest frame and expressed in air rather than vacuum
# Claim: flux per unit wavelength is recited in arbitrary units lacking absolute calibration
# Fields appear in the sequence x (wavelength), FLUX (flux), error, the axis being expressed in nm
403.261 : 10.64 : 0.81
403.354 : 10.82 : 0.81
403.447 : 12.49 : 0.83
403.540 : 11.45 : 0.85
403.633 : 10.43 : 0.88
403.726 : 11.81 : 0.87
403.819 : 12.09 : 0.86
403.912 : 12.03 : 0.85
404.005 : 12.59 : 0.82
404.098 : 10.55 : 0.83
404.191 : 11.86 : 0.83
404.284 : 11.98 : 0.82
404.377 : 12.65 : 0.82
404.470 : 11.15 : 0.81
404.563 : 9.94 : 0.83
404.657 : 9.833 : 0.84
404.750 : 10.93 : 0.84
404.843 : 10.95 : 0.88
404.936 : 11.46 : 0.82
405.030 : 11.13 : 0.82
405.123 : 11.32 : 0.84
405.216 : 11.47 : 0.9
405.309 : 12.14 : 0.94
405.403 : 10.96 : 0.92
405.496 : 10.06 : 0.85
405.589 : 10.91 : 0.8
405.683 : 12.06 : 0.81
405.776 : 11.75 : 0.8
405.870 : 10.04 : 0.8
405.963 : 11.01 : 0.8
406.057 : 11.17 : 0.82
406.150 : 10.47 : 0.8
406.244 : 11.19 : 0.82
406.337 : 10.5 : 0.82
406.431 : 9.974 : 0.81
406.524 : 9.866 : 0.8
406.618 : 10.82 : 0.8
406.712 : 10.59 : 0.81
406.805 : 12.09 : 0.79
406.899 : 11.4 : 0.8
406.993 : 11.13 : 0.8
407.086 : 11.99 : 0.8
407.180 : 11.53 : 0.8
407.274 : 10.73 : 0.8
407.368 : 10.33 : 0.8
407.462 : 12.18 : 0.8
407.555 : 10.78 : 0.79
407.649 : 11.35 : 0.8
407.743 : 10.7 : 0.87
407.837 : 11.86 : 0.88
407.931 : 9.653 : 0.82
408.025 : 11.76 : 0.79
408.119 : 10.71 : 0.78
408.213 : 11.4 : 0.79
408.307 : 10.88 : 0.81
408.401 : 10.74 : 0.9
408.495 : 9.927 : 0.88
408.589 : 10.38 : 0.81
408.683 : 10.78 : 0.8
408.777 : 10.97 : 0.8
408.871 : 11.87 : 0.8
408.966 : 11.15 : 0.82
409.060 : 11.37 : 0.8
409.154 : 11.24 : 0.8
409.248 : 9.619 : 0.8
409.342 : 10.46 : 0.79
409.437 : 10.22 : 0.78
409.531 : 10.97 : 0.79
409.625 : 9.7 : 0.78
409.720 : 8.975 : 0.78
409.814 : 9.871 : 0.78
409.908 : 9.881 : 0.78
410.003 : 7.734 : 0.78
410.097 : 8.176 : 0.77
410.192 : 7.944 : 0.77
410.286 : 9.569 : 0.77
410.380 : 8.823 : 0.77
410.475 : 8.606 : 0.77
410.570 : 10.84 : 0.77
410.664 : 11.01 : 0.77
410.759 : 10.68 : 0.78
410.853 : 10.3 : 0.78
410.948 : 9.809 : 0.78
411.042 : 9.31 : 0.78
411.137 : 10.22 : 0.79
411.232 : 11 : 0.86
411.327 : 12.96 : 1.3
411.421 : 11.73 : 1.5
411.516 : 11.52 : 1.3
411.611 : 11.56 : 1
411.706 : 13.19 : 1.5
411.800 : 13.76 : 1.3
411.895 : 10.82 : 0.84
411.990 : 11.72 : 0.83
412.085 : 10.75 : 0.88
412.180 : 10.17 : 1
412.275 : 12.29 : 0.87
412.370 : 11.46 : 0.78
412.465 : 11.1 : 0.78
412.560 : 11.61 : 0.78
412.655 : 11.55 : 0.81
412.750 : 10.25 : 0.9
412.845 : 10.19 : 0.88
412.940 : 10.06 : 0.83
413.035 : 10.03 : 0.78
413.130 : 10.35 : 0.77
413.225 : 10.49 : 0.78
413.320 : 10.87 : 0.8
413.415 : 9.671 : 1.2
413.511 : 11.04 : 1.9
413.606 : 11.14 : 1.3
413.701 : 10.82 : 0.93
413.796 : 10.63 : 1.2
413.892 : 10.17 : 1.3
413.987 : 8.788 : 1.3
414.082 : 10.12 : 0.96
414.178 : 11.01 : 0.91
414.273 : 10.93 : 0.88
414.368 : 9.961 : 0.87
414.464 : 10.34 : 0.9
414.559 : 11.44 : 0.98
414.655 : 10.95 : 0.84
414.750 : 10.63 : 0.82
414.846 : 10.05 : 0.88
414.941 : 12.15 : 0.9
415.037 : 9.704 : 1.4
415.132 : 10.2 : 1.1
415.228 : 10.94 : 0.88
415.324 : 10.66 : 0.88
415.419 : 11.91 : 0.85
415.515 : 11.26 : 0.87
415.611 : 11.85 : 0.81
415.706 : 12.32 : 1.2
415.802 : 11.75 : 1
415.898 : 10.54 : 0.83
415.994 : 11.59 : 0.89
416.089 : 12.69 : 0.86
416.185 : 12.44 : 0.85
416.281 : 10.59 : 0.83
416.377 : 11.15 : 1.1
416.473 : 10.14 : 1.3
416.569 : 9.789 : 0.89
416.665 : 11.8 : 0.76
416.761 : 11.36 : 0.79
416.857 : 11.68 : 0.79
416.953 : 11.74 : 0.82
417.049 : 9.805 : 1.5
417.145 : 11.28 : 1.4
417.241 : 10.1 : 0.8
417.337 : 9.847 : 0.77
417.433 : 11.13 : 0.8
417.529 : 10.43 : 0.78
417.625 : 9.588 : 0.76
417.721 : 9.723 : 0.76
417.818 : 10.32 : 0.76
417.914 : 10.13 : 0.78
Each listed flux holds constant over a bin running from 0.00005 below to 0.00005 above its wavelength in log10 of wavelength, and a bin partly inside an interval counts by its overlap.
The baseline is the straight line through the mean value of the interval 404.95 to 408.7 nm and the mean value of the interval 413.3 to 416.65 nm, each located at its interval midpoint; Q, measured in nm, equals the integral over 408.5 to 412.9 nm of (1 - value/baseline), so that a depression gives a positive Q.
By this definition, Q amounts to 0.13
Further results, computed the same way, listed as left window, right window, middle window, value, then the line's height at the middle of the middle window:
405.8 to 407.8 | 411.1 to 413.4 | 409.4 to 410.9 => 0.21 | 11.1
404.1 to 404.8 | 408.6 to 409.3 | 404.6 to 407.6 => 0.02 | 11.1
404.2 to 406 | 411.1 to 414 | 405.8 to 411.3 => 0.30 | 11.1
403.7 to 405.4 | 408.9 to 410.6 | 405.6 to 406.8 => 0.01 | 10.9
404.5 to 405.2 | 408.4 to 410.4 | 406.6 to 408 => -0.10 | 10.4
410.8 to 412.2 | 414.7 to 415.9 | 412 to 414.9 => 0.14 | 11.2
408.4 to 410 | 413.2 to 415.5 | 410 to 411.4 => 0.07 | 10.5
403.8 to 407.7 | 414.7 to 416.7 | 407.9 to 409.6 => 0.06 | 11.2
